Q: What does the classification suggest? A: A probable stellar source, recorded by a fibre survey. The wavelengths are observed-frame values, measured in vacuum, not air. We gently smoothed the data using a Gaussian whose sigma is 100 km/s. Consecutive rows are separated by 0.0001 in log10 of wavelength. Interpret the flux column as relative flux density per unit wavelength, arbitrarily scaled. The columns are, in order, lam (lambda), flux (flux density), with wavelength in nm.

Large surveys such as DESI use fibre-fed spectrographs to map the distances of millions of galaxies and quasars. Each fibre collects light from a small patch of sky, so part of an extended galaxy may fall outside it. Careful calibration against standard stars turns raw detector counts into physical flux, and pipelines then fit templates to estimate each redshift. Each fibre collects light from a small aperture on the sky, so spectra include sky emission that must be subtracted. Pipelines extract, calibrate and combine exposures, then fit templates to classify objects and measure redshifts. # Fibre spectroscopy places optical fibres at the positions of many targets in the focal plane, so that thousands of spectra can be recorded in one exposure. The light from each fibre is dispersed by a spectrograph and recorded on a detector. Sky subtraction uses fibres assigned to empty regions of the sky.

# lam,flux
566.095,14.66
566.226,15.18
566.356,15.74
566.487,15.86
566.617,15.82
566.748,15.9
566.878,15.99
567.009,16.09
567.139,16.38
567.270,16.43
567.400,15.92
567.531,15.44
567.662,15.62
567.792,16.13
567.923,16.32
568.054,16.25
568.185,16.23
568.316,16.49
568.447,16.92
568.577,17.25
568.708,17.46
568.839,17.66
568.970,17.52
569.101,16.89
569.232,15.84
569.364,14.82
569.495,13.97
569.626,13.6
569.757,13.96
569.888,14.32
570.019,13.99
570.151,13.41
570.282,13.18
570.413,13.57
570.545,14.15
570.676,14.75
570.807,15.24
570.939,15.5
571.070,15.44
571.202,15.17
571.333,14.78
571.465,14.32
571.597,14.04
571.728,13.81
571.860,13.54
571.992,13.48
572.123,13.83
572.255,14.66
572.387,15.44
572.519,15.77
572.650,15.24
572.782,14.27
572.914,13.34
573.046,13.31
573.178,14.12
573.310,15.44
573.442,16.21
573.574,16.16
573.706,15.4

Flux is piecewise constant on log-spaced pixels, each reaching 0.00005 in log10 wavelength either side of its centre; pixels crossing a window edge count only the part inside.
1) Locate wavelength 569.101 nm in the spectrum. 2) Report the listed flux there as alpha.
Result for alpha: 16.89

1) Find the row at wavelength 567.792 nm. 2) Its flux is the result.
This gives 16.13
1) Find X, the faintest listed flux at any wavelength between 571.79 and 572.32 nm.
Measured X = 13.48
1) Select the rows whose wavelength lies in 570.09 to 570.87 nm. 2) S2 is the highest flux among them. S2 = 15.24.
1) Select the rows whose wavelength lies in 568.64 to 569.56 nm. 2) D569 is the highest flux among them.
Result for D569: 17.66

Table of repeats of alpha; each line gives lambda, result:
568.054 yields 16.25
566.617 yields 15.82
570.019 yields 13.99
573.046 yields 13.31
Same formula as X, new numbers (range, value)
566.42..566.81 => 15.82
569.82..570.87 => 13.18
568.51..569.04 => 17.25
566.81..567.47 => 15.92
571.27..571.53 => 14.32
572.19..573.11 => 13.31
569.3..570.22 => 13.41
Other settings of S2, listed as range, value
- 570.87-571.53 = 15.5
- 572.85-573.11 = 13.34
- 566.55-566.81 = 15.9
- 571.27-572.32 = 14.78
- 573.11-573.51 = 16.21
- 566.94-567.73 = 16.43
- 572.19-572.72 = 15.77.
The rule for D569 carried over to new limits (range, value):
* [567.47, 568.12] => 16.32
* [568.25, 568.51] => 16.92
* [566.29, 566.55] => 15.86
